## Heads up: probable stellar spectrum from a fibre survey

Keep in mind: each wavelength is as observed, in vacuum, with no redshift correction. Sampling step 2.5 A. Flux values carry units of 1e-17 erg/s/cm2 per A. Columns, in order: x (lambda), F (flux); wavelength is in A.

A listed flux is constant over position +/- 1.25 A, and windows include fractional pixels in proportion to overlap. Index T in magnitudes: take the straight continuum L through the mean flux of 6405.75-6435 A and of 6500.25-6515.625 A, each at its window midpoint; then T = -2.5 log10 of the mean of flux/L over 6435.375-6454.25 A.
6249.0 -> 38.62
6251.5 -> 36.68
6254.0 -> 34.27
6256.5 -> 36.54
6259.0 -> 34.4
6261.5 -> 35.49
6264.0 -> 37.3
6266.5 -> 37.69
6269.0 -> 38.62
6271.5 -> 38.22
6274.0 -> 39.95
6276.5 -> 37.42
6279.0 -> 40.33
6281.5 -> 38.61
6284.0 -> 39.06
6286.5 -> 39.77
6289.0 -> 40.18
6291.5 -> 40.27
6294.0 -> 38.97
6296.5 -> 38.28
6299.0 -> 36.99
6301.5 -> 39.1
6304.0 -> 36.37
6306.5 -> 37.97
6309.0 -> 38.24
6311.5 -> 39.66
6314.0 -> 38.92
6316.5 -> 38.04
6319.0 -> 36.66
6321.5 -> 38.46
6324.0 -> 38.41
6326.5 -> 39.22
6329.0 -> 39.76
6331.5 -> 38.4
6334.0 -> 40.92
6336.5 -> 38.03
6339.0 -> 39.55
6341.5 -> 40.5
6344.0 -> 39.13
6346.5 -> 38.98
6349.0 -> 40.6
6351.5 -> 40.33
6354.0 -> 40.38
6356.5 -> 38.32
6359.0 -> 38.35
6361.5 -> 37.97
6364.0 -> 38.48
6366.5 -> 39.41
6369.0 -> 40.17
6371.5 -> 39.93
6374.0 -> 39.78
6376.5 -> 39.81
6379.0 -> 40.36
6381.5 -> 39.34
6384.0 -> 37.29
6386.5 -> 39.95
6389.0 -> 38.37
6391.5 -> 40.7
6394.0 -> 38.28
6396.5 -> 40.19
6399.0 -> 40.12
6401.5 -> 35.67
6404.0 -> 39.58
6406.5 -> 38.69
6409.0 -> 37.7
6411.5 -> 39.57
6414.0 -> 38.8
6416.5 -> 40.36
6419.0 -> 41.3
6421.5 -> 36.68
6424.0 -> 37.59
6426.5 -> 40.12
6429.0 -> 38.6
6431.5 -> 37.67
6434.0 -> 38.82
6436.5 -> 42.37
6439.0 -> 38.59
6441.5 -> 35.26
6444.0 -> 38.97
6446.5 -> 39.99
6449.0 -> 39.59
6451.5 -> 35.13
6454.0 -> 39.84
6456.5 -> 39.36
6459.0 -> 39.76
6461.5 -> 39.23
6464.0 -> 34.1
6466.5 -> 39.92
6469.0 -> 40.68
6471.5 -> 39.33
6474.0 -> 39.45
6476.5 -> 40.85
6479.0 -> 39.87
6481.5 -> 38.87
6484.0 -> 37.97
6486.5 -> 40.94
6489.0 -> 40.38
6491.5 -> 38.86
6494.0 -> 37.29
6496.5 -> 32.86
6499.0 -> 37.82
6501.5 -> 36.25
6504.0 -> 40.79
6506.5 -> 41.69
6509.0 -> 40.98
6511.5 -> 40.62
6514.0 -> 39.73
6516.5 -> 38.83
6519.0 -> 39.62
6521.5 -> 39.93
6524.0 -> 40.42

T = 0.01 mag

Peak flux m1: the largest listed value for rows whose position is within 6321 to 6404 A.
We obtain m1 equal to 40.92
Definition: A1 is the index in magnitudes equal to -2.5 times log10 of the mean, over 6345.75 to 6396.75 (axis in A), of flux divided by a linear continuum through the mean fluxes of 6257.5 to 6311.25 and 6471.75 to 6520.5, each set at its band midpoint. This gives -0.02 mag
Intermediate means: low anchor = 38.3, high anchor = 39.1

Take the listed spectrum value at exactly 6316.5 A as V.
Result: 38.04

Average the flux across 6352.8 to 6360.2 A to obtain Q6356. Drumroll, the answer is 39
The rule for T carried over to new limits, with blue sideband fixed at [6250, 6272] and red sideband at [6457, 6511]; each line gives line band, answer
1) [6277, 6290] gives -0.076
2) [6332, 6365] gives -0.052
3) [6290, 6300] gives -0.051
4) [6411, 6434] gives -0.018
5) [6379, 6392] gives -0.035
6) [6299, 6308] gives -0.020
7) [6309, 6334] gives -0.043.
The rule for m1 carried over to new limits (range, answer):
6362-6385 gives 40.36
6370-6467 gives 42.37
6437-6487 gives 40.94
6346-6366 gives 40.6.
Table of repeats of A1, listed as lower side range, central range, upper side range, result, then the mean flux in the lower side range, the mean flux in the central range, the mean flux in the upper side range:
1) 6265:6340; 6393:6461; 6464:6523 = 0.005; 38.7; 38.8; 39.2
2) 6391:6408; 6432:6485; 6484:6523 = 0.002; 38.9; 38.9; 39.1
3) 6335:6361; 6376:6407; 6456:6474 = 0.003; 39.4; 39.1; 38.9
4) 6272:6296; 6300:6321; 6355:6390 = 0.032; 39.3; 38.1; 39.1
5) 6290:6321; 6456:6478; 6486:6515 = -0.009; 38.3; 39.2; 39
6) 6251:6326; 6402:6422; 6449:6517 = -0.012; 38.1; 39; 39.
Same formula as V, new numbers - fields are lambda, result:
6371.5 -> 39.93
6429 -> 38.6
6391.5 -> 40.7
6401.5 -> 35.67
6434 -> 38.82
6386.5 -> 39.95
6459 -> 39.76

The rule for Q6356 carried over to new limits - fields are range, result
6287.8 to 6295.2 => 39.8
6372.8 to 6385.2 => 39.3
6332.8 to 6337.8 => 39.5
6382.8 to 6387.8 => 38.6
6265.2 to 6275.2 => 38.6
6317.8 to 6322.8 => 37.6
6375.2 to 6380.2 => 40.1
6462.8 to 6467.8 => 37.1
